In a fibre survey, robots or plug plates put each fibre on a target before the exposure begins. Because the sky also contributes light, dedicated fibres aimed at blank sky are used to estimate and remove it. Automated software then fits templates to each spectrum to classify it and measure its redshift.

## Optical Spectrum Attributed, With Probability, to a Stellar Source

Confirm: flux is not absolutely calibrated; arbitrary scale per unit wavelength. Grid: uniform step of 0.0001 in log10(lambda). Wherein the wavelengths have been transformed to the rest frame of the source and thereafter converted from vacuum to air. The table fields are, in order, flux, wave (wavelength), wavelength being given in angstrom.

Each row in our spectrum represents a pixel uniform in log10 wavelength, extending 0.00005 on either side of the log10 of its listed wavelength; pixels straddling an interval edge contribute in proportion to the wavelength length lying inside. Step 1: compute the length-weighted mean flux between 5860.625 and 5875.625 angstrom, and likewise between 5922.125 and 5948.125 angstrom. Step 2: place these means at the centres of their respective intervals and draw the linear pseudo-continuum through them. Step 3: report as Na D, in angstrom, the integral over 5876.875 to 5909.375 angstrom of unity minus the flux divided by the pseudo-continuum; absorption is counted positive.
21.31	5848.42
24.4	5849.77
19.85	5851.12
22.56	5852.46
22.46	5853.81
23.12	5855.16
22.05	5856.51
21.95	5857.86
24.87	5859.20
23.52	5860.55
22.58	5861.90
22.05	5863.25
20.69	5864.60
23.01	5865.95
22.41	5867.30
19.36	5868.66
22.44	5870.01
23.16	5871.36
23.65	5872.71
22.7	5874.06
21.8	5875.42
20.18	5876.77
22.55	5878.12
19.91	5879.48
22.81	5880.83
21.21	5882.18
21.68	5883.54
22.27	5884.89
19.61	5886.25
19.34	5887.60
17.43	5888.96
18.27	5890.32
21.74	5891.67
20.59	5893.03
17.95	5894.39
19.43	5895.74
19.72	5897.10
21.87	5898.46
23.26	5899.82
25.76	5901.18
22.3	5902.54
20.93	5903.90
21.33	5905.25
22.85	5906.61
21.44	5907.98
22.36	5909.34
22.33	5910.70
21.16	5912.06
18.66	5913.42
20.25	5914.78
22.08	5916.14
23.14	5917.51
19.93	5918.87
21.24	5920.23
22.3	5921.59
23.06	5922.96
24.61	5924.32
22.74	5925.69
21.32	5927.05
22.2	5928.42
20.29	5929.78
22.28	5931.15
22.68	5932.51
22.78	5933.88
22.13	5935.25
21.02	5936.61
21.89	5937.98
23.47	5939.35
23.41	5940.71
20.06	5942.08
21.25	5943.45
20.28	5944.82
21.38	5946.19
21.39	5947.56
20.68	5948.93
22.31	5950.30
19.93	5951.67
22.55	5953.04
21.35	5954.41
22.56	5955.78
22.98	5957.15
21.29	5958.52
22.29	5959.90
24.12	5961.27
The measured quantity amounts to 1.6 angstrom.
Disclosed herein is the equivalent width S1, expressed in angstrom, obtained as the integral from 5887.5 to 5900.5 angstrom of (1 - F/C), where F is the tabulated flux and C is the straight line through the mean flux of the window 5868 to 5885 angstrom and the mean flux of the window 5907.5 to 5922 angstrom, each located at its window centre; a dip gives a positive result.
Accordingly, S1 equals 0.97 angstrom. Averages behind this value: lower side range 21.8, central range 20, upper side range 21.3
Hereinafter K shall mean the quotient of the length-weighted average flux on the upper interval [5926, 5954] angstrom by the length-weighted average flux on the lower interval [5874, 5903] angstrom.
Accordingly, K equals 1.0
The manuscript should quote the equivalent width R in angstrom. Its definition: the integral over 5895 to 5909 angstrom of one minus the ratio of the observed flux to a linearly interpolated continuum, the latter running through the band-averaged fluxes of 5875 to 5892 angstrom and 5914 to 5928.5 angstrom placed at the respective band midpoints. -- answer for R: -0.36 angstrom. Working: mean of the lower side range 20.6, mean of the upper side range 22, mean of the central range 21.9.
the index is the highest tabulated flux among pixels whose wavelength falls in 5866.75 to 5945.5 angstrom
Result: 25.76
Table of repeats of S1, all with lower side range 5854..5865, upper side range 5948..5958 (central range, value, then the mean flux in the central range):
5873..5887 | 0.58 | 21.5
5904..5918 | 0.41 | 21.5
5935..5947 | 0.13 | 21.6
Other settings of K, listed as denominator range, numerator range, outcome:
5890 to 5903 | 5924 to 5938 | 1.05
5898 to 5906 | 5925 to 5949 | 0.96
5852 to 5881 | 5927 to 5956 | 0.97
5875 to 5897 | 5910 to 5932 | 1.07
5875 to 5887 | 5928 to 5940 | 1.04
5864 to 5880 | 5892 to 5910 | 0.99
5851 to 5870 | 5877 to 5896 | 0.91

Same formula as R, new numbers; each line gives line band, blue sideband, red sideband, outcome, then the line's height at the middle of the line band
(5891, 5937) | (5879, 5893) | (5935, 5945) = -1.3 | 21.1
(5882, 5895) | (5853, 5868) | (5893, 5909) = 1.1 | 21.8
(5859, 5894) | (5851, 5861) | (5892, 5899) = -0.3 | 21.3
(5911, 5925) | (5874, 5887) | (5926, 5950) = 0.0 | 21.6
